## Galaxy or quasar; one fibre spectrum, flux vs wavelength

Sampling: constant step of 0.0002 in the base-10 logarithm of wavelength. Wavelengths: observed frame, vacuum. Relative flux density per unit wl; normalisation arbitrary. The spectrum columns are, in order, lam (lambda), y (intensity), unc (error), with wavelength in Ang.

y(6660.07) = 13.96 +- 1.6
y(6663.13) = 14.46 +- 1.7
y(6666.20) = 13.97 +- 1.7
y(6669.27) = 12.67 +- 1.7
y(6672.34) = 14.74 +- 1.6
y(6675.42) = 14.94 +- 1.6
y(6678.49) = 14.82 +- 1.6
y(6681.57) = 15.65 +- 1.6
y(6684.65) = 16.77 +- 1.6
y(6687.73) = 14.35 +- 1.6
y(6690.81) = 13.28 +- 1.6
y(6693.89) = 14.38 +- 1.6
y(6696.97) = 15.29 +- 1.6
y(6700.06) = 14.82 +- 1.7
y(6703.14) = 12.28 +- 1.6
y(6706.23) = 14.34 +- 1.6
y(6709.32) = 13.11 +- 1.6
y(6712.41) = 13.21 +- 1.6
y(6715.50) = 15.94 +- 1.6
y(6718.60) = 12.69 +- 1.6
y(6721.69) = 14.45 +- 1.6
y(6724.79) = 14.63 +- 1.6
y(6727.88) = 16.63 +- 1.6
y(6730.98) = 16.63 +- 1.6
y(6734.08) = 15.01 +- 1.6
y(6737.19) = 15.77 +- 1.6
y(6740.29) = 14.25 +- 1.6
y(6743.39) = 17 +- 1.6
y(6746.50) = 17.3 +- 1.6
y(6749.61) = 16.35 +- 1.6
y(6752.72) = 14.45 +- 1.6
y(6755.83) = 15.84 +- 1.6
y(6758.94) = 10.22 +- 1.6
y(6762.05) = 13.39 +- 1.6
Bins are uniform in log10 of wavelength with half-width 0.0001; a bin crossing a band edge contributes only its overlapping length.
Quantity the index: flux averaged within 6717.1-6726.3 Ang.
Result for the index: 13.9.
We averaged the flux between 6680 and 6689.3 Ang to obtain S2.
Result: 15.6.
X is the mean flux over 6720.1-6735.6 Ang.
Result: 15.5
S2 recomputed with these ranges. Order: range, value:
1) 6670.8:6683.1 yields 15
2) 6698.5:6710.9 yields 13.6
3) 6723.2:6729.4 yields 15.6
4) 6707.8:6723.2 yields 13.9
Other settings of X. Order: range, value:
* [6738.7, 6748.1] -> 16.2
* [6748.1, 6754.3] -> 15.4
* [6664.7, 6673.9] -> 13.8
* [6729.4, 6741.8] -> 15.4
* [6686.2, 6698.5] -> 14.3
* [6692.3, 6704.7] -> 14.2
